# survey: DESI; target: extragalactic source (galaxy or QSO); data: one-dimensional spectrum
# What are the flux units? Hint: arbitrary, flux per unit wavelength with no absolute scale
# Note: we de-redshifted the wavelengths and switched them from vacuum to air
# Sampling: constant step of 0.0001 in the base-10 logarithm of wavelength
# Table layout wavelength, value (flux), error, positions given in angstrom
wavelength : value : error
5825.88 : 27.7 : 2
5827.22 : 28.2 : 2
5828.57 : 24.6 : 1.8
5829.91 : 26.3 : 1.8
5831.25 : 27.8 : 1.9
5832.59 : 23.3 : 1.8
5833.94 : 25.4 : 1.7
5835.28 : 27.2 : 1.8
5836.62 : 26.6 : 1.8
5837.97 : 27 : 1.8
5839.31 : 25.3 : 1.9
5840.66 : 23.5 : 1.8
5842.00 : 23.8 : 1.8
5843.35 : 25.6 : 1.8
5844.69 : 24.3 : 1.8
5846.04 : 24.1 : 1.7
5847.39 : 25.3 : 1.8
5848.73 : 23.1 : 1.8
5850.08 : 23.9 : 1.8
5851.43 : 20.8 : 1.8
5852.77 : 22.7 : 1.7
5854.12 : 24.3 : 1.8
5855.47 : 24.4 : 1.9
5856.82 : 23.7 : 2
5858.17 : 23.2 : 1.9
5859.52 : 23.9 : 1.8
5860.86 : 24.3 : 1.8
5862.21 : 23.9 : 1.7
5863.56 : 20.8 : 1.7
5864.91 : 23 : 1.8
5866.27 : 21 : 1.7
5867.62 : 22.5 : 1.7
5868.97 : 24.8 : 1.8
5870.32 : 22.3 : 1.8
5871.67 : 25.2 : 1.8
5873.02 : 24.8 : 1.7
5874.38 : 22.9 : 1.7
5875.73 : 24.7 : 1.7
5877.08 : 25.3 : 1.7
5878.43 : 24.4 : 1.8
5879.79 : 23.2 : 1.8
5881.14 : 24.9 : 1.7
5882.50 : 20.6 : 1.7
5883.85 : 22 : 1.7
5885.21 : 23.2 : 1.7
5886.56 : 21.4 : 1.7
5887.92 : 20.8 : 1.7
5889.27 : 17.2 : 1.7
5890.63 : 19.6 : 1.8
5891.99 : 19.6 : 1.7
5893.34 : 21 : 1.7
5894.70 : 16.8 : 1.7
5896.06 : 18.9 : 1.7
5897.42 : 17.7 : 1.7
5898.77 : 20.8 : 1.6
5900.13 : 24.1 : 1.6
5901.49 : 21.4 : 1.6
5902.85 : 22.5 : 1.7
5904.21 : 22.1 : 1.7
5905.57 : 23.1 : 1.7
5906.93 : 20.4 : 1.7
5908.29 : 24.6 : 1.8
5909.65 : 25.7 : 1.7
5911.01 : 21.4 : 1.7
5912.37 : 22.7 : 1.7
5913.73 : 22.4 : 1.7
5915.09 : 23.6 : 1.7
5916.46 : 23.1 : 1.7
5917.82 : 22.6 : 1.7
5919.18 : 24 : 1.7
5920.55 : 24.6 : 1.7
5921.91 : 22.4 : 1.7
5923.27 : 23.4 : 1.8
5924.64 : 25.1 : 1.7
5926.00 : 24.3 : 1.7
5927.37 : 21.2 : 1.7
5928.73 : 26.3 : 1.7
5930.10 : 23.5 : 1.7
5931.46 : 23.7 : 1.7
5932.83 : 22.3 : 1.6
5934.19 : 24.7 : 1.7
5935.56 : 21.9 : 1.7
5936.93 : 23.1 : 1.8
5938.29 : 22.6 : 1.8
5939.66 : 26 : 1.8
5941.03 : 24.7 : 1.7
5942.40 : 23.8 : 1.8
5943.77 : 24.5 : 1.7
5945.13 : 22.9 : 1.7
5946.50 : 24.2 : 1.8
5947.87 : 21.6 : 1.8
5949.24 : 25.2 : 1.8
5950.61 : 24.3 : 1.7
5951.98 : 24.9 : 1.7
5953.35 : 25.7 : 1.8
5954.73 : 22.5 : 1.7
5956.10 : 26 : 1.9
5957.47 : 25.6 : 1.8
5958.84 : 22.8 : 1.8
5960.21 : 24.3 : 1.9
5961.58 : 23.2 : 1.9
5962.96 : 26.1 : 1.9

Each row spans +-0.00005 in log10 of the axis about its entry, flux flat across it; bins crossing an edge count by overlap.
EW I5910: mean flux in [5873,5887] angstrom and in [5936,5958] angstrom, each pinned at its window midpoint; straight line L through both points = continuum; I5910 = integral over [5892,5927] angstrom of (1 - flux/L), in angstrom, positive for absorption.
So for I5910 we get 2.1 angstrom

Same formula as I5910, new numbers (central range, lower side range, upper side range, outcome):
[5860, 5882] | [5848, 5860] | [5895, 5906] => -1.1 angstrom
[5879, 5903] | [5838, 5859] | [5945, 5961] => 3.2 angstrom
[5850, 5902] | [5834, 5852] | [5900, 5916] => 3.2 angstrom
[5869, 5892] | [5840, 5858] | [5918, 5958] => 1.2 angstrom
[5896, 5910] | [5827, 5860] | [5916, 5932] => 1.2 angstrom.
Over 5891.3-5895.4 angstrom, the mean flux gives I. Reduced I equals 19.1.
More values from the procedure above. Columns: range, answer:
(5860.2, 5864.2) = 23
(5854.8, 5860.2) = 23.8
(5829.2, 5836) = 26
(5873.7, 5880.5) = 24.1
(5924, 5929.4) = 24.2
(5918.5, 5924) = 23.6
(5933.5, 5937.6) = 23.2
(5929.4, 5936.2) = 23.2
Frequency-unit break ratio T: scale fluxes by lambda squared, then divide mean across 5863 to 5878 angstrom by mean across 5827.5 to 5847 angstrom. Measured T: 0.93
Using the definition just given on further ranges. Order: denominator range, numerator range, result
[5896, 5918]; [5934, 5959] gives 1.10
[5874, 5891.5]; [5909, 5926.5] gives 1.07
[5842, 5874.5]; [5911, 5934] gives 1.02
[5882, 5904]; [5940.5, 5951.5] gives 1.19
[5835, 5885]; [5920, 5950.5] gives 1.02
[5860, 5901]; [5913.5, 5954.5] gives 1.10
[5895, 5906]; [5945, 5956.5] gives 1.16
